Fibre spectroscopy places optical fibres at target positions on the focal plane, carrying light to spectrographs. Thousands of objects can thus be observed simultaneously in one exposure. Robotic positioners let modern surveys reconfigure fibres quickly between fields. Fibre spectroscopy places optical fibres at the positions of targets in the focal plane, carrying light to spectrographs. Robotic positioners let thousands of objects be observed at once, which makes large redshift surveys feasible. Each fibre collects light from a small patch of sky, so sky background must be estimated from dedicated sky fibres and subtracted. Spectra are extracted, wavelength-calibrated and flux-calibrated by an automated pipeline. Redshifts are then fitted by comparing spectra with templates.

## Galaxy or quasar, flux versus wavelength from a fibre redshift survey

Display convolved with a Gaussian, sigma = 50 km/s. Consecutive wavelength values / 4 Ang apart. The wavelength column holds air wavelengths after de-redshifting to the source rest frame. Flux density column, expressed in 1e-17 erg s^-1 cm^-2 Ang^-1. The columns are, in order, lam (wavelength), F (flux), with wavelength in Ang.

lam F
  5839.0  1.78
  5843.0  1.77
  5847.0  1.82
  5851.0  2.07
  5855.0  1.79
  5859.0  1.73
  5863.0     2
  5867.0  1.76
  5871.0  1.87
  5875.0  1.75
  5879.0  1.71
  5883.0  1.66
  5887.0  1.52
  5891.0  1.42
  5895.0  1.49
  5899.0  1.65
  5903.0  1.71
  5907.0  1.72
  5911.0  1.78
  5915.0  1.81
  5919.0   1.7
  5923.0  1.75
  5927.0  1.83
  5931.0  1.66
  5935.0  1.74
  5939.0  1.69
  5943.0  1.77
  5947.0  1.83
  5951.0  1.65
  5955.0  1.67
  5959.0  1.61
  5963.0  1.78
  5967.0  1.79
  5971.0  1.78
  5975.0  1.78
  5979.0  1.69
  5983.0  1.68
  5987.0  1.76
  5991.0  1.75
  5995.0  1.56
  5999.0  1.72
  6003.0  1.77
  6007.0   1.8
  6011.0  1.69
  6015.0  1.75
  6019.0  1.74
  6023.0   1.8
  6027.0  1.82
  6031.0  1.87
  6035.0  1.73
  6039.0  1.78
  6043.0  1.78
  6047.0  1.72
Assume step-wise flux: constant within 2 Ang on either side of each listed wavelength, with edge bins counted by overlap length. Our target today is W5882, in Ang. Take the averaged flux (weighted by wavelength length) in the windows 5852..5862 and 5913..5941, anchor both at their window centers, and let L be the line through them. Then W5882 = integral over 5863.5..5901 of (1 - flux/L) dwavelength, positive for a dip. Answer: 2.66 Ang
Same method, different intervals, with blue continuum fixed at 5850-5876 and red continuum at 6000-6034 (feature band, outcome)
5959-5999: 1.58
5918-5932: 0.59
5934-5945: 0.49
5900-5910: 0.62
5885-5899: 2.54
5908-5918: 0.26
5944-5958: 0.73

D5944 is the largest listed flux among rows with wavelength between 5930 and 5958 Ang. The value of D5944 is 1.83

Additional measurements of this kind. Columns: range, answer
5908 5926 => 1.81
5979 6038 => 1.87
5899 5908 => 1.72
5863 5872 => 2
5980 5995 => 1.76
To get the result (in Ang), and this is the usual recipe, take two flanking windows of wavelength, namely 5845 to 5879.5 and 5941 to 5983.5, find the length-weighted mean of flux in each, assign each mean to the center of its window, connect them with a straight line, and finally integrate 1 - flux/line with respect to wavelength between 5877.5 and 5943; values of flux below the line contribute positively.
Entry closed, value 3.9 Ang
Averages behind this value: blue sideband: 1.84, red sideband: 1.73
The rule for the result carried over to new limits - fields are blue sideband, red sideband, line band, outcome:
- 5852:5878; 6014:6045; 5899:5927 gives 1.0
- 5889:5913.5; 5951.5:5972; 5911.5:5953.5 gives -1.7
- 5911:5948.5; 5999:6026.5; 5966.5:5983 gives 0.1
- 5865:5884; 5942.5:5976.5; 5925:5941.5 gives 0.1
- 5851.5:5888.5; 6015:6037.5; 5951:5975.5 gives 0.8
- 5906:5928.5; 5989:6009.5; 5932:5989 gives 0.4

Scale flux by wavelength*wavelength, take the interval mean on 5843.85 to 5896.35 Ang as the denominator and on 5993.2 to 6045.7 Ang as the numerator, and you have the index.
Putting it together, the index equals 1.1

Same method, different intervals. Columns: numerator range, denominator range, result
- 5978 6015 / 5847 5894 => 1.02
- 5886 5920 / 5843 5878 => 0.91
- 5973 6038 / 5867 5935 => 1.07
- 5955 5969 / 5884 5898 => 1.17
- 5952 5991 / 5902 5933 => 1.01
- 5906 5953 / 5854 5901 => 1.05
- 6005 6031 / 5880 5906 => 1.17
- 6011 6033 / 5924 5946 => 1.06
